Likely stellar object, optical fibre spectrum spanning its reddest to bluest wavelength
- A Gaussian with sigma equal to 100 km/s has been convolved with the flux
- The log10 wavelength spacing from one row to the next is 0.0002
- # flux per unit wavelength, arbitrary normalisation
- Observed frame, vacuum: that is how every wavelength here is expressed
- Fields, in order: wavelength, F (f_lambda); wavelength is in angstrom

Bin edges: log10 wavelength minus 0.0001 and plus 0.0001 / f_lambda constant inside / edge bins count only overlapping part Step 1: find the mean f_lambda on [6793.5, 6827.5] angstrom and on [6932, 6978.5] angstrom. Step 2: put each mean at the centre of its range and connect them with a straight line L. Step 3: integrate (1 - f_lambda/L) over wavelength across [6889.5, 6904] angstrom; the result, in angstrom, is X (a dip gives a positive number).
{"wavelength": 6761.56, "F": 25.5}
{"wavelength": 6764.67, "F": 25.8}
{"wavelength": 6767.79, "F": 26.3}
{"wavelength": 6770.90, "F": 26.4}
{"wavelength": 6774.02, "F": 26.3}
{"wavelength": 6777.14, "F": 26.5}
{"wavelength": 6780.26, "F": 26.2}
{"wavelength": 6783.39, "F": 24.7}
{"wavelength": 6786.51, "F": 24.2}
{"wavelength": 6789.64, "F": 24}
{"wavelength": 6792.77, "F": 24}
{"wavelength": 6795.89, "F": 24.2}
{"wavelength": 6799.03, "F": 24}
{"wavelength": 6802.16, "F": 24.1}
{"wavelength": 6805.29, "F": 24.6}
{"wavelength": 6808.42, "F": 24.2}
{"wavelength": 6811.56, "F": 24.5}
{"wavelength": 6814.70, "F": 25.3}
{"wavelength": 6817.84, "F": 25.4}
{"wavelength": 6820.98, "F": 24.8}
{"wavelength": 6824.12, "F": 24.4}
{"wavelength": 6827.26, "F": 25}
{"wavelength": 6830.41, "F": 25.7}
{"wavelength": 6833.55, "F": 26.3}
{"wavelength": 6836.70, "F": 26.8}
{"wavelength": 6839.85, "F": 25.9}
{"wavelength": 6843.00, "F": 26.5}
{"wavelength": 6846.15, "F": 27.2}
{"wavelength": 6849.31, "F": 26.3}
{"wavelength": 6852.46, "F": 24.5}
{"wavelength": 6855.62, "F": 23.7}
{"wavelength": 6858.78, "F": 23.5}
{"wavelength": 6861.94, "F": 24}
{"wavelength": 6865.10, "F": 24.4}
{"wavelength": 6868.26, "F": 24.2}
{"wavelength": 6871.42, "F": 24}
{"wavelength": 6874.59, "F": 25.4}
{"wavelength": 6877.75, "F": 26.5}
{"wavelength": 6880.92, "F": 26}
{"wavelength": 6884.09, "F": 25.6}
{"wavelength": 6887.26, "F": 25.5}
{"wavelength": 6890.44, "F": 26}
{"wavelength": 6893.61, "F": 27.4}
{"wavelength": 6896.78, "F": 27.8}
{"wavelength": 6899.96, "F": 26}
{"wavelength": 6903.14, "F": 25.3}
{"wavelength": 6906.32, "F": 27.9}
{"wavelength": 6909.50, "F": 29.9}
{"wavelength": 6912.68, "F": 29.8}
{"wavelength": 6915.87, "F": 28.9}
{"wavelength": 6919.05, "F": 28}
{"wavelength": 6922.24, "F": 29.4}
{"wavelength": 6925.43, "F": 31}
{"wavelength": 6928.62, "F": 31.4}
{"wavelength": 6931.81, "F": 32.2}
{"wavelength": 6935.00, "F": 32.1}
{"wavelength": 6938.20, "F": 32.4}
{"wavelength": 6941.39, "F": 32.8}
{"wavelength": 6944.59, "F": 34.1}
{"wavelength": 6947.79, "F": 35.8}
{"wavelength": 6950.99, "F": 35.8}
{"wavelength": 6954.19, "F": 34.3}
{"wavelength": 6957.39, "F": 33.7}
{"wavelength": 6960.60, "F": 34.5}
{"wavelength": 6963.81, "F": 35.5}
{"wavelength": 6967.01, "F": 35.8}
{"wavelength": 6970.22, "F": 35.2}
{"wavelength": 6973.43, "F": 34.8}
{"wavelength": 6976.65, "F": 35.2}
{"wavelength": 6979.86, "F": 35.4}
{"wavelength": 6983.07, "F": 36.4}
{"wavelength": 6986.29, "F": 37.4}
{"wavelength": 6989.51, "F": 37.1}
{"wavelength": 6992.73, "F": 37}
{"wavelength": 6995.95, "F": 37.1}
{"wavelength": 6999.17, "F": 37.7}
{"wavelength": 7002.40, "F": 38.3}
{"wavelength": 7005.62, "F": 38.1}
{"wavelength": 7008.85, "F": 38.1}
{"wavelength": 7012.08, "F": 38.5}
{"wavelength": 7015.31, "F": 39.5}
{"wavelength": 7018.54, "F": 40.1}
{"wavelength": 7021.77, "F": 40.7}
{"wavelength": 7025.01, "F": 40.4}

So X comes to 1.8 angstrom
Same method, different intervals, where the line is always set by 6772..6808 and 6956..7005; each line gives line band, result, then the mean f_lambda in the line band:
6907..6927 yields 1.81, 29.4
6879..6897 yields 2.56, 26.3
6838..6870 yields 3.97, 25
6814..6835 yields 1.24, 25.3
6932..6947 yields 0.33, 32.9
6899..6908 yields 1.45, 26.5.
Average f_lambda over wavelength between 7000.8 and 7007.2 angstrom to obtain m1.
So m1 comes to 38.2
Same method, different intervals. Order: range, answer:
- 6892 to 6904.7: 26.6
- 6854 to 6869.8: 24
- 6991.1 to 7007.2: 37.6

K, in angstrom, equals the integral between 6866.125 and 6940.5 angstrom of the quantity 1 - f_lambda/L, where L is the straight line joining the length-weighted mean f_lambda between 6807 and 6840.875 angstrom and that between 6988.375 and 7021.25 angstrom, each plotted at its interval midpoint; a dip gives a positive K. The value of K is 7.4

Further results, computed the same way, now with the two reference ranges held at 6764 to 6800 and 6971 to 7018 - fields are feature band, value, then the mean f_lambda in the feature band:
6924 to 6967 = 1.1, 33.6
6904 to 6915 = 1.2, 28.9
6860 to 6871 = 2.1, 24.2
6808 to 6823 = 1.2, 24.9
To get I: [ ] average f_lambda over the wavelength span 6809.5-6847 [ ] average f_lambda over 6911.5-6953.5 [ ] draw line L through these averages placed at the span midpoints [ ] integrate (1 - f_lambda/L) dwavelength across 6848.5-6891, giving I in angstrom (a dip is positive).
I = 4.81 angstrom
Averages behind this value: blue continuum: 25.6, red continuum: 31.9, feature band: 24.9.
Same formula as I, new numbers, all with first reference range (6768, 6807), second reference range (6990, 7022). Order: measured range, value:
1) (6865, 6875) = 1.9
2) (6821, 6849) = 2.0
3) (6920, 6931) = 0.9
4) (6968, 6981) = 0.5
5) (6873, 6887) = 2.2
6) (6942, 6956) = 0.0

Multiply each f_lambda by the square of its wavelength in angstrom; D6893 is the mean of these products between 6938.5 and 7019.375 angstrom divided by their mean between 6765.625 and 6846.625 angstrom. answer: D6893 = 1.5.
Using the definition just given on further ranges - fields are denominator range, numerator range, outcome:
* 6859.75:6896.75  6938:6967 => 1.39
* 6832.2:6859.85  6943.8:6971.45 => 1.41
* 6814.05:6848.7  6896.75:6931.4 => 1.15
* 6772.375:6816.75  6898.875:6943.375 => 1.25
